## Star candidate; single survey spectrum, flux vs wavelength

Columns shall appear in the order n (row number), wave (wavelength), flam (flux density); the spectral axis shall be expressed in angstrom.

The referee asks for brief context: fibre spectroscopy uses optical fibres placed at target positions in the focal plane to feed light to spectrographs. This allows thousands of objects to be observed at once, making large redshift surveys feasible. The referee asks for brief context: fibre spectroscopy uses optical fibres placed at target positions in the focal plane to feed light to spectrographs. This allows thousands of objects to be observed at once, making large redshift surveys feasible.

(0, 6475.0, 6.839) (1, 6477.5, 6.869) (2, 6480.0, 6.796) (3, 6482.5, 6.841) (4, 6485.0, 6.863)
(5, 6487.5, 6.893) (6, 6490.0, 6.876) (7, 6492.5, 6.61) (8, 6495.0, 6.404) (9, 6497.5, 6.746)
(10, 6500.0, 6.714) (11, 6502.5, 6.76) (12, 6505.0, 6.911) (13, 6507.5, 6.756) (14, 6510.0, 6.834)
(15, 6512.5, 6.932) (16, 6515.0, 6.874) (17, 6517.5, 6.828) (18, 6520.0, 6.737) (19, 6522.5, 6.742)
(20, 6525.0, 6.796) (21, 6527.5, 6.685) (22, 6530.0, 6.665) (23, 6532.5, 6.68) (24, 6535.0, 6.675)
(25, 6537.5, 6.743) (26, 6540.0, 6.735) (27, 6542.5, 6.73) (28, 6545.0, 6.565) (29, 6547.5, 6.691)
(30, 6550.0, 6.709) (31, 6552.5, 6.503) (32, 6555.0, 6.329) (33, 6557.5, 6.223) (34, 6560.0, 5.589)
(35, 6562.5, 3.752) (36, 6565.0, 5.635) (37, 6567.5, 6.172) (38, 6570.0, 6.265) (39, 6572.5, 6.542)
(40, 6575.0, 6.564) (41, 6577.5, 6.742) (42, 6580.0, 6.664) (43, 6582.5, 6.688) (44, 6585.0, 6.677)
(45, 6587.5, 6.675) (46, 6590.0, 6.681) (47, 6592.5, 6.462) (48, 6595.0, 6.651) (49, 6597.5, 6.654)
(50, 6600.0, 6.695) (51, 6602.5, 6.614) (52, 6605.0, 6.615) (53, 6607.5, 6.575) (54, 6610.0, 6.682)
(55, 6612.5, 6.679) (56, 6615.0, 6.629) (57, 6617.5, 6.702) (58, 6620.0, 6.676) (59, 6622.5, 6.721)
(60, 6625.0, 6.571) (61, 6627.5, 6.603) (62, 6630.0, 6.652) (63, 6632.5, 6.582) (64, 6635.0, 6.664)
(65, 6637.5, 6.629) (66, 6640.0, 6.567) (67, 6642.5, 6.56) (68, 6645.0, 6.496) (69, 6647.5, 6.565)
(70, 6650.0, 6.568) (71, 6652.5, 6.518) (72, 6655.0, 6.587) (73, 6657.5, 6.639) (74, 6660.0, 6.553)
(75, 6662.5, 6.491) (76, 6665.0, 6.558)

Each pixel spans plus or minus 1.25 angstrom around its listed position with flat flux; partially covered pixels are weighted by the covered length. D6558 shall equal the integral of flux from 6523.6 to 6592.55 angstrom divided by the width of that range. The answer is 6.42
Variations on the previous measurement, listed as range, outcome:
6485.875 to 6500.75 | 6.71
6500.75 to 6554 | 6.74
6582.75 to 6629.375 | 6.64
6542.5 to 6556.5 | 6.57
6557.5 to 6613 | 6.37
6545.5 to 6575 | 6.07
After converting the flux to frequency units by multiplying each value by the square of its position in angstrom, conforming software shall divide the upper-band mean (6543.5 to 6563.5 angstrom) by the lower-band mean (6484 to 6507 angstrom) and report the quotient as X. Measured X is 0.92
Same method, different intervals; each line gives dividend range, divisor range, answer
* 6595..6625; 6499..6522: 1.01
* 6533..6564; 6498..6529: 0.93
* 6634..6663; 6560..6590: 1.08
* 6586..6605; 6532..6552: 1.01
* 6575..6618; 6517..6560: 1.02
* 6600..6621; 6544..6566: 1.13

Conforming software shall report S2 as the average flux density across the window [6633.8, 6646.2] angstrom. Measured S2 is 6.58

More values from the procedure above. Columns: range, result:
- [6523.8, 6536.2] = 6.7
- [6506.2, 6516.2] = 6.85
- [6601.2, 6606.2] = 6.62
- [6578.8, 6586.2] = 6.68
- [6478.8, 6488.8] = 6.85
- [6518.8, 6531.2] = 6.73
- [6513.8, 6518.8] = 6.85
